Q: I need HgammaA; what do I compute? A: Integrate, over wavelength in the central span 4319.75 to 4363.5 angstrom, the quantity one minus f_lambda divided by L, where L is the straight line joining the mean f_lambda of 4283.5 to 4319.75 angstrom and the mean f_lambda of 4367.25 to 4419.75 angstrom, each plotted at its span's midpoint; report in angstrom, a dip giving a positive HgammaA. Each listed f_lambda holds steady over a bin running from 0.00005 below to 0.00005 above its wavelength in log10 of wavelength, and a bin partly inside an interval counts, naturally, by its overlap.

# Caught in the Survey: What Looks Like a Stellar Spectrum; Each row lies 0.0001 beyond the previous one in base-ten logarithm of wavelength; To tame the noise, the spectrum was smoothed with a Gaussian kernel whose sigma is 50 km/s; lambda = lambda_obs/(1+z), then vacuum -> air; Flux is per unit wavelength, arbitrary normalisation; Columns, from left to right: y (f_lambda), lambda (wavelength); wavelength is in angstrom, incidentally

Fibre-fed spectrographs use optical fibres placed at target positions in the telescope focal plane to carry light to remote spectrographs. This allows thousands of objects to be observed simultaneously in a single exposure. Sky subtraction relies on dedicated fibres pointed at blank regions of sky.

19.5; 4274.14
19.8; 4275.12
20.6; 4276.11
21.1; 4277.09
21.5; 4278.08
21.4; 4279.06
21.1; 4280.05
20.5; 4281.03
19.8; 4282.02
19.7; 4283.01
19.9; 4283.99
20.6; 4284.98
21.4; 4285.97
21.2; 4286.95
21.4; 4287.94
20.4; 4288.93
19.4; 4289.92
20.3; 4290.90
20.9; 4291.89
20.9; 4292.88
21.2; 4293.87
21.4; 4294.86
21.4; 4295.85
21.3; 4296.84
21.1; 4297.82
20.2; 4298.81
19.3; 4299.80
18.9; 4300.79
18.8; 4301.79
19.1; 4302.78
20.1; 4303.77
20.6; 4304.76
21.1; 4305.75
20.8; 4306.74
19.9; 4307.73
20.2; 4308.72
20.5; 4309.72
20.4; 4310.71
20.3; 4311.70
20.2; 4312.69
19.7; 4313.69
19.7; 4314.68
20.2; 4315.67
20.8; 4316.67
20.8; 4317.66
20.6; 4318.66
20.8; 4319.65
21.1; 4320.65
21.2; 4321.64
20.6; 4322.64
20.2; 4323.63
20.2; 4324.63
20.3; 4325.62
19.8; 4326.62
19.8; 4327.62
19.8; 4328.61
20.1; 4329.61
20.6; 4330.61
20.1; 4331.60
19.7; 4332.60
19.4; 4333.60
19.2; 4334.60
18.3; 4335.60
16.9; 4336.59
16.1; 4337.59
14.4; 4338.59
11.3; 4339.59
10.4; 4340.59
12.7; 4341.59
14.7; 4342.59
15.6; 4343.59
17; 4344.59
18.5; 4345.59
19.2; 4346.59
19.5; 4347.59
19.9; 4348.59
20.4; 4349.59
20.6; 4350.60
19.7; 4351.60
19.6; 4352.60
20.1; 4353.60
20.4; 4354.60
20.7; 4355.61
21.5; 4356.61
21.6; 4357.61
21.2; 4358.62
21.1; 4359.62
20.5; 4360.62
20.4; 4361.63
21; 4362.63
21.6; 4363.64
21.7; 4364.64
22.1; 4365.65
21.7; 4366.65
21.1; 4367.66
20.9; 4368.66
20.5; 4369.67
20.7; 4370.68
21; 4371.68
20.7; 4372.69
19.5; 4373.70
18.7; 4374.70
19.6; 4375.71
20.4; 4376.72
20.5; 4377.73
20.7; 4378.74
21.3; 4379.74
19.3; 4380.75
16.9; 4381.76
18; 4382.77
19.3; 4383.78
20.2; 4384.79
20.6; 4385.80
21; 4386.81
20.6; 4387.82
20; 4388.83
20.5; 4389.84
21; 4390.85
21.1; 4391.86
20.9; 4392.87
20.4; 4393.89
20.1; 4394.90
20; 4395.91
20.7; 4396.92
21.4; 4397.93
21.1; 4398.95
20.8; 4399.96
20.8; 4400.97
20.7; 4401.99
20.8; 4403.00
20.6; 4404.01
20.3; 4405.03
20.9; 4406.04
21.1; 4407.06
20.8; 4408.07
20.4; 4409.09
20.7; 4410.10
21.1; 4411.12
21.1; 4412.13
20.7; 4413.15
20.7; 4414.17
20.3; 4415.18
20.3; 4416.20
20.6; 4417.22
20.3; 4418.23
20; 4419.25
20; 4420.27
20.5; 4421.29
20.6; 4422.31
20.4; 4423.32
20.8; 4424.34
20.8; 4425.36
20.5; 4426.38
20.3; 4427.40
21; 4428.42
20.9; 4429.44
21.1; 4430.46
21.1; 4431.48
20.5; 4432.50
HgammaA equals 3.0 angstrom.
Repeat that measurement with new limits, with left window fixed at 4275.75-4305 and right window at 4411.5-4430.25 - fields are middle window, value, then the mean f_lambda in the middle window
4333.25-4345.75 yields 3.0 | 15.6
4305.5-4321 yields 0.1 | 20.4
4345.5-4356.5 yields 0.3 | 20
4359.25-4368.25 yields -0.3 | 21.3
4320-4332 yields 0.1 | 20.3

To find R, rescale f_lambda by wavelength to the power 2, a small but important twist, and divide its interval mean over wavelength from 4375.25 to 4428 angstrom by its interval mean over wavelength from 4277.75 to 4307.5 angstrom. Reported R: 1.0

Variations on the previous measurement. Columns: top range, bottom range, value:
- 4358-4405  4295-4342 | 1.09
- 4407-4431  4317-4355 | 1.15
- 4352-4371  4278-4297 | 1.05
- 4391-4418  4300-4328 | 1.07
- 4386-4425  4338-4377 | 1.09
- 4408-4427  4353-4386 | 1.03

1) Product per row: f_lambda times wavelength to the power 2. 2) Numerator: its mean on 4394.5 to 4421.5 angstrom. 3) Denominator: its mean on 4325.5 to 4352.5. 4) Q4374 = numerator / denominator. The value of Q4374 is 1.2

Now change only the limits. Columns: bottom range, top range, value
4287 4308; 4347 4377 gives 1.04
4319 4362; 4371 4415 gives 1.10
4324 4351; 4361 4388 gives 1.15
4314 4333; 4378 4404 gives 1.03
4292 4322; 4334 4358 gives 0.89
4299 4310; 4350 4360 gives 1.06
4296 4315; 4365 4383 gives 1.04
